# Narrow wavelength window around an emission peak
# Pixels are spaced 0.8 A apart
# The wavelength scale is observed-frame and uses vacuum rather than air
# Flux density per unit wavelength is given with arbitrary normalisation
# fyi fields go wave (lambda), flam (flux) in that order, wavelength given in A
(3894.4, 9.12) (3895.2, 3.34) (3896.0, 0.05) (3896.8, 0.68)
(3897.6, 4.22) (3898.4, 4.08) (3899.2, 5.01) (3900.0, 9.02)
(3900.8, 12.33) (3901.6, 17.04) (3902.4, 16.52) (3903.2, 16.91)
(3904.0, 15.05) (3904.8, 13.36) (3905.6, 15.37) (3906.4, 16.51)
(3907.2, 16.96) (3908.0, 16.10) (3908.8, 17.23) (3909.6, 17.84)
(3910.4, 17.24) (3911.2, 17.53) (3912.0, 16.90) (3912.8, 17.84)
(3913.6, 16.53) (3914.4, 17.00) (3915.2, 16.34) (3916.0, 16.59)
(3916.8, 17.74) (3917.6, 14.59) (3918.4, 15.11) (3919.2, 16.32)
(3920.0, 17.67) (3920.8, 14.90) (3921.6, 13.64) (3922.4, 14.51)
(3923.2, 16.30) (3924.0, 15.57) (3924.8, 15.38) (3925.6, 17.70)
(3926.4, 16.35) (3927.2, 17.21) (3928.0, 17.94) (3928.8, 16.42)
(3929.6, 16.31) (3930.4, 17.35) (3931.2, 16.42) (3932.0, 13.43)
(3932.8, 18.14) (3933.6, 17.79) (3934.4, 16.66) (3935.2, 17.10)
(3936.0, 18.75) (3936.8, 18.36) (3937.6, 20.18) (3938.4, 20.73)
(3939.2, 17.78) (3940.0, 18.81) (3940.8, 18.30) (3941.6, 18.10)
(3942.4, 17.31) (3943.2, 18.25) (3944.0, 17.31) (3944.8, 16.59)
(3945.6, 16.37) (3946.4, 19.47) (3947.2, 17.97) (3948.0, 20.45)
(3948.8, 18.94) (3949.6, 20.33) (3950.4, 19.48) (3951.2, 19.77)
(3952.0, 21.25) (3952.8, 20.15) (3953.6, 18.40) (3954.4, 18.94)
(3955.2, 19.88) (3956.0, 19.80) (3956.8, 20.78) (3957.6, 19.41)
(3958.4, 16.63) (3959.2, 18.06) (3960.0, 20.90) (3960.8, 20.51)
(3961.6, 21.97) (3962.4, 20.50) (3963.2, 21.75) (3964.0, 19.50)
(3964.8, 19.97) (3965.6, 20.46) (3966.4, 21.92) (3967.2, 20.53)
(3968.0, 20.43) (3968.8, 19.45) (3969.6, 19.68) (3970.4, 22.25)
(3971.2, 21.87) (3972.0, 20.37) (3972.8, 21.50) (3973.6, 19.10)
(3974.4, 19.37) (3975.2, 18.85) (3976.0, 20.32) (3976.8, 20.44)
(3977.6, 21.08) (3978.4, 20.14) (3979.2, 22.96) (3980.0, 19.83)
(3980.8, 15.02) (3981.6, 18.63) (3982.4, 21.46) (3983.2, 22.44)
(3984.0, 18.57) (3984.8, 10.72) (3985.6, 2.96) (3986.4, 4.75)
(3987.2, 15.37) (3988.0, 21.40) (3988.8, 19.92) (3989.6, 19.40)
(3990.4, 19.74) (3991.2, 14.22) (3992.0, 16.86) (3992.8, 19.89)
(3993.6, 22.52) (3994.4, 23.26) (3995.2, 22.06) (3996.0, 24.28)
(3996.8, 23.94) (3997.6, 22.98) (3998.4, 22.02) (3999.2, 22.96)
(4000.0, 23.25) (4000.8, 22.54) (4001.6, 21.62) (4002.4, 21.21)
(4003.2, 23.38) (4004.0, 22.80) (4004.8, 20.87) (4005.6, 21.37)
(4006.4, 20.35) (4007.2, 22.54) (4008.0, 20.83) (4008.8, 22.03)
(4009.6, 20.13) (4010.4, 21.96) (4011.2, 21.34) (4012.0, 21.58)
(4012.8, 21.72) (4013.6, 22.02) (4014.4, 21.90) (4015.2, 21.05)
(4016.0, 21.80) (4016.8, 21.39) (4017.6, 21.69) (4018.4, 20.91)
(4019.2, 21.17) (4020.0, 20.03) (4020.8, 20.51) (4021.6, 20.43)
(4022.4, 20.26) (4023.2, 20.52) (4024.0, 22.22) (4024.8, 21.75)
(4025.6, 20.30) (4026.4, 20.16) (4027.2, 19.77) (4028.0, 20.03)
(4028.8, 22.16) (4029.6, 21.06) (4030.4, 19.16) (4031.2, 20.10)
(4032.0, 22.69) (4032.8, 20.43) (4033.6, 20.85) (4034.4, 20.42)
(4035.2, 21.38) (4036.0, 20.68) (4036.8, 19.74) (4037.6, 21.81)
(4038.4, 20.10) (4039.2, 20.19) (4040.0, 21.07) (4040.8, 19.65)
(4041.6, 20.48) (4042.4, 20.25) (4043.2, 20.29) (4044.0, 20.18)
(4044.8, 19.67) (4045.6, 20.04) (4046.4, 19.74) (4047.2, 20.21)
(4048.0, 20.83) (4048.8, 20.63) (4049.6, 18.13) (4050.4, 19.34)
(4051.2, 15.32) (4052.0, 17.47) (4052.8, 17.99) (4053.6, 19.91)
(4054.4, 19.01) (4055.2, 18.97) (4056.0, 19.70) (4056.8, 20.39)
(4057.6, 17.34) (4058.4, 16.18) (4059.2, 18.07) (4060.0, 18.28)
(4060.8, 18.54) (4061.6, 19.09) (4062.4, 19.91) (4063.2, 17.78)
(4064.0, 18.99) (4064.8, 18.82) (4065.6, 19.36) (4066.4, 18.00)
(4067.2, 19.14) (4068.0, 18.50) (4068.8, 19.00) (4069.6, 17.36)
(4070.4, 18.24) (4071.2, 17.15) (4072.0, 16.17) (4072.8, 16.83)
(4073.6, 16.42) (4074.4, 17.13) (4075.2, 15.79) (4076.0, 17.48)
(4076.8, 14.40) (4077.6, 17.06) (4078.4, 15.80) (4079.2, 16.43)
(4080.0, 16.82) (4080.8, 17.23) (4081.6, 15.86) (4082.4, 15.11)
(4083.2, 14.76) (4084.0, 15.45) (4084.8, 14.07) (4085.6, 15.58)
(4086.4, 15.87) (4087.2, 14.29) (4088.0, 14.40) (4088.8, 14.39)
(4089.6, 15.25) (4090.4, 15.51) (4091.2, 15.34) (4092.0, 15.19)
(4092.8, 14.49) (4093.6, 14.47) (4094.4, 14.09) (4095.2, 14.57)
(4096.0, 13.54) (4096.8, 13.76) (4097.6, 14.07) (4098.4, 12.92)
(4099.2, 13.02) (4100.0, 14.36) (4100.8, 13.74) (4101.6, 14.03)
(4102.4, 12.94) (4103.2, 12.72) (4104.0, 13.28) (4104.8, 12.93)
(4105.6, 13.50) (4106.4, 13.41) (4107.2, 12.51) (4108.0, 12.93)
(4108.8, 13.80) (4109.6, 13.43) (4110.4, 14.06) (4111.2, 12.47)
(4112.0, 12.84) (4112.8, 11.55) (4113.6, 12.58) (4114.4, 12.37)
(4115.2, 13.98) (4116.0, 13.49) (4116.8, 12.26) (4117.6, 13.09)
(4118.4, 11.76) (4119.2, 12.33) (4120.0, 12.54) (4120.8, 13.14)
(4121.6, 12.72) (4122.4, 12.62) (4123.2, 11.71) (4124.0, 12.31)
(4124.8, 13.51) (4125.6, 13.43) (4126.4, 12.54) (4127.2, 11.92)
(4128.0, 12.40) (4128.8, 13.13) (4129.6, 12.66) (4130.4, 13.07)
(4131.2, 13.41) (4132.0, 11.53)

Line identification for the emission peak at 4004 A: Lyman alpha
